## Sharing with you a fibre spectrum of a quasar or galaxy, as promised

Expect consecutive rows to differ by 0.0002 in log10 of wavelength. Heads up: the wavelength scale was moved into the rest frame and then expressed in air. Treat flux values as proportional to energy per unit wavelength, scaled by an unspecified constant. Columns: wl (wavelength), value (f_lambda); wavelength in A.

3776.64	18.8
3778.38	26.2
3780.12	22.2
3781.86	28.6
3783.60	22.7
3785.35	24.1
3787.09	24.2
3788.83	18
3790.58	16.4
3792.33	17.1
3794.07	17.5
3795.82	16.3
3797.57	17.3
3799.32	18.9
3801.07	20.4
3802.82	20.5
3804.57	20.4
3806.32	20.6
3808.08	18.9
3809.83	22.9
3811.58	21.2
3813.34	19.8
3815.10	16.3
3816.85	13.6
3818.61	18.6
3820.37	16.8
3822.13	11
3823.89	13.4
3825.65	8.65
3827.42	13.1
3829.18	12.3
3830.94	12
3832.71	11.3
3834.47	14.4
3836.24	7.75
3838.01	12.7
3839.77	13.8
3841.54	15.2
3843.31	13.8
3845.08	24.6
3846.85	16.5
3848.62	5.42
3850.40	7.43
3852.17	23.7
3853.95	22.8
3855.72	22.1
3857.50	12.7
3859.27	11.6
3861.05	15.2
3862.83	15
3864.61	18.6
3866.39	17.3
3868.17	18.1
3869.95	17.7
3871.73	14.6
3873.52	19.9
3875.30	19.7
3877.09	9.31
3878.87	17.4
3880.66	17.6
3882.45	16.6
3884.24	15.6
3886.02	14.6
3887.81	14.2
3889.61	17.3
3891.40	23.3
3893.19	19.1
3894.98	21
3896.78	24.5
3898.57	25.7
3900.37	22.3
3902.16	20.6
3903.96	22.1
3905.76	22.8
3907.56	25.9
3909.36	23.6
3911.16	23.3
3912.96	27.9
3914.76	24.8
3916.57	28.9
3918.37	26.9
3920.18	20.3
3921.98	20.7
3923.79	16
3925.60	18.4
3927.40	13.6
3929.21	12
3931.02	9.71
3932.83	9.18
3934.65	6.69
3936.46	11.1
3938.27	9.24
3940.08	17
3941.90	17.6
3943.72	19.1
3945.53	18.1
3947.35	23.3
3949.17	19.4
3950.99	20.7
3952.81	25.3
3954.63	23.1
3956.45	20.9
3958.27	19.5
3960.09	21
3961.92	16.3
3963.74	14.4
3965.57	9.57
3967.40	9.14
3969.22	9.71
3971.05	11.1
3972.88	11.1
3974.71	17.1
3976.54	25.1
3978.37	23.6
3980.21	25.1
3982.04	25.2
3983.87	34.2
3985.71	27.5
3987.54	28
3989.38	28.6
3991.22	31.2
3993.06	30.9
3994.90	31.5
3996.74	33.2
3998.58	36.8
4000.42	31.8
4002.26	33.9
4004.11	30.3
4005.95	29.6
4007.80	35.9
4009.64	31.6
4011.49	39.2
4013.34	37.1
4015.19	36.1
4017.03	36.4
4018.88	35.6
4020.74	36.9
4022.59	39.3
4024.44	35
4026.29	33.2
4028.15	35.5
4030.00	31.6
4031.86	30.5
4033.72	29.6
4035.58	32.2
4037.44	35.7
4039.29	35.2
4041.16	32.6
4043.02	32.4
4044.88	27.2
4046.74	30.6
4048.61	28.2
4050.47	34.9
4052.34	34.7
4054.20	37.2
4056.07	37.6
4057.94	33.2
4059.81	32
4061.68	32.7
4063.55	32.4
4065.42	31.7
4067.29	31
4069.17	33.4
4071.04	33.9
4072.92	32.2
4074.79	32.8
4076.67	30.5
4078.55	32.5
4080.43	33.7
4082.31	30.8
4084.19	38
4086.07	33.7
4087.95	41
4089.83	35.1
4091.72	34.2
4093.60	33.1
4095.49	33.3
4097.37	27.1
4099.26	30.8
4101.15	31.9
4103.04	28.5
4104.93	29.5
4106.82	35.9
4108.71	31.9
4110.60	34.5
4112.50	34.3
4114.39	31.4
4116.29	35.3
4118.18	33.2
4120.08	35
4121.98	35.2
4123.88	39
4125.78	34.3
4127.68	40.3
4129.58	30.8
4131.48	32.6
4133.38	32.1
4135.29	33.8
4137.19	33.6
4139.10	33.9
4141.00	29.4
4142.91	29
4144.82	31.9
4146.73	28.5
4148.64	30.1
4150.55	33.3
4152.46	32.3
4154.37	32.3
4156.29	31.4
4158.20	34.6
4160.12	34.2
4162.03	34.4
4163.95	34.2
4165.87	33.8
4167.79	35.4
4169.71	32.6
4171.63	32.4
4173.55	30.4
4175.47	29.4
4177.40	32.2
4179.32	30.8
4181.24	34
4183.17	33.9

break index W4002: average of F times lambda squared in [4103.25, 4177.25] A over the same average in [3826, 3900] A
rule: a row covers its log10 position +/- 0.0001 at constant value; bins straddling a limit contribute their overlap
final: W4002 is 2.33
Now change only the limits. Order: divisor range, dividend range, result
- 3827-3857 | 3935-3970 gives 1.22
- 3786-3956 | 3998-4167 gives 2.10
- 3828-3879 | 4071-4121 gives 2.45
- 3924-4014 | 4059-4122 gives 1.58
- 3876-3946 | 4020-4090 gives 1.94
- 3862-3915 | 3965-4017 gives 1.46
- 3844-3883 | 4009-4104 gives 2.23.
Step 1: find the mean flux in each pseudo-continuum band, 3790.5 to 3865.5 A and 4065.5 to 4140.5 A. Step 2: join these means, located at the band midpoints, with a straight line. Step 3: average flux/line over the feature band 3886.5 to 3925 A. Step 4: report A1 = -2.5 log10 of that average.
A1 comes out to -0.07 mag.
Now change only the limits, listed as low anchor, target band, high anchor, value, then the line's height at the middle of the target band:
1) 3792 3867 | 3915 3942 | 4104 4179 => 0.31 mag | 21.4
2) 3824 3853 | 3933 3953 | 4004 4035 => 0.48 mag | 25.5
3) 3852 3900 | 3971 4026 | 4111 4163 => -0.21 mag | 25.1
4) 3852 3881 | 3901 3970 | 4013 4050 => 0.27 mag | 24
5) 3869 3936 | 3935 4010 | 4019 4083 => 0.15 mag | 25.6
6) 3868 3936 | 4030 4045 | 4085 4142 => -0.14 mag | 28.3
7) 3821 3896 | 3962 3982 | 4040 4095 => 0.49 mag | 25.1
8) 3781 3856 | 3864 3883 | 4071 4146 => 0.18 mag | 20.1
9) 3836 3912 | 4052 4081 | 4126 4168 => -0.17 mag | 28.4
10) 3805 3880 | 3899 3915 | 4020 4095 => -0.13 mag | 21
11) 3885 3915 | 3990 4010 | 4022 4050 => -0.09 mag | 29.7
